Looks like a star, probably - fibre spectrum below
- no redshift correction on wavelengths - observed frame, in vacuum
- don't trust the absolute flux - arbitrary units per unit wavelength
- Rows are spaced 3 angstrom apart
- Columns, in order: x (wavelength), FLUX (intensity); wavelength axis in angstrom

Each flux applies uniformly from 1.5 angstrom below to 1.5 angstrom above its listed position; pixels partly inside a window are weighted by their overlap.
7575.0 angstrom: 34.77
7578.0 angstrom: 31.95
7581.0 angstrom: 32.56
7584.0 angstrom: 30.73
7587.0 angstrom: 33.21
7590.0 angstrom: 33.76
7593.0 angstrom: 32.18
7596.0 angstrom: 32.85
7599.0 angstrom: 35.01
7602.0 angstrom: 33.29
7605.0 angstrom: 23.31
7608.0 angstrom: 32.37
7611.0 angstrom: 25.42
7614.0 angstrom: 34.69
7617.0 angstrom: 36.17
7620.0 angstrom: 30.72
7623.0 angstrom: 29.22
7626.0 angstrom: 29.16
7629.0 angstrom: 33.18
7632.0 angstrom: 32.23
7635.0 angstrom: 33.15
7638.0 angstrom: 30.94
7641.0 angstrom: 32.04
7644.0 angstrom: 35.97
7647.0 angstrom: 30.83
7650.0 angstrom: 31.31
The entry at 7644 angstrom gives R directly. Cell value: 35.97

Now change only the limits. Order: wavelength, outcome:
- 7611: 25.42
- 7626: 29.16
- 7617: 36.17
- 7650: 31.31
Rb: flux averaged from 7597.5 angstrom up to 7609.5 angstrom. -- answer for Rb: 31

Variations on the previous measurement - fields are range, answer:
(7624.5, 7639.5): 31.7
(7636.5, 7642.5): 31.5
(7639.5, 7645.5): 34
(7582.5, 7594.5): 32.5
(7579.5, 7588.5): 32.2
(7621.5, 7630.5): 30.5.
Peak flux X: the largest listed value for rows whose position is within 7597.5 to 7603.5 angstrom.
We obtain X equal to 35.01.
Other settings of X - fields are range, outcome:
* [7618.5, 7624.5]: 30.72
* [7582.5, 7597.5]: 33.76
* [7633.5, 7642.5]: 33.15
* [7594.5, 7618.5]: 36.17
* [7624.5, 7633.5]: 33.18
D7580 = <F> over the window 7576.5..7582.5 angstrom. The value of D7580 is 32.3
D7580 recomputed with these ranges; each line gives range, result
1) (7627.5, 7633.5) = 32.7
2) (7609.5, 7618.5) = 32.1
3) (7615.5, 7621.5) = 33.4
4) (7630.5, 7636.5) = 32.7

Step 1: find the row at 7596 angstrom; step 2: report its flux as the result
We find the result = 32.85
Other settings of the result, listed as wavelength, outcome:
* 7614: 34.69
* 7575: 34.77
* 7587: 33.21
